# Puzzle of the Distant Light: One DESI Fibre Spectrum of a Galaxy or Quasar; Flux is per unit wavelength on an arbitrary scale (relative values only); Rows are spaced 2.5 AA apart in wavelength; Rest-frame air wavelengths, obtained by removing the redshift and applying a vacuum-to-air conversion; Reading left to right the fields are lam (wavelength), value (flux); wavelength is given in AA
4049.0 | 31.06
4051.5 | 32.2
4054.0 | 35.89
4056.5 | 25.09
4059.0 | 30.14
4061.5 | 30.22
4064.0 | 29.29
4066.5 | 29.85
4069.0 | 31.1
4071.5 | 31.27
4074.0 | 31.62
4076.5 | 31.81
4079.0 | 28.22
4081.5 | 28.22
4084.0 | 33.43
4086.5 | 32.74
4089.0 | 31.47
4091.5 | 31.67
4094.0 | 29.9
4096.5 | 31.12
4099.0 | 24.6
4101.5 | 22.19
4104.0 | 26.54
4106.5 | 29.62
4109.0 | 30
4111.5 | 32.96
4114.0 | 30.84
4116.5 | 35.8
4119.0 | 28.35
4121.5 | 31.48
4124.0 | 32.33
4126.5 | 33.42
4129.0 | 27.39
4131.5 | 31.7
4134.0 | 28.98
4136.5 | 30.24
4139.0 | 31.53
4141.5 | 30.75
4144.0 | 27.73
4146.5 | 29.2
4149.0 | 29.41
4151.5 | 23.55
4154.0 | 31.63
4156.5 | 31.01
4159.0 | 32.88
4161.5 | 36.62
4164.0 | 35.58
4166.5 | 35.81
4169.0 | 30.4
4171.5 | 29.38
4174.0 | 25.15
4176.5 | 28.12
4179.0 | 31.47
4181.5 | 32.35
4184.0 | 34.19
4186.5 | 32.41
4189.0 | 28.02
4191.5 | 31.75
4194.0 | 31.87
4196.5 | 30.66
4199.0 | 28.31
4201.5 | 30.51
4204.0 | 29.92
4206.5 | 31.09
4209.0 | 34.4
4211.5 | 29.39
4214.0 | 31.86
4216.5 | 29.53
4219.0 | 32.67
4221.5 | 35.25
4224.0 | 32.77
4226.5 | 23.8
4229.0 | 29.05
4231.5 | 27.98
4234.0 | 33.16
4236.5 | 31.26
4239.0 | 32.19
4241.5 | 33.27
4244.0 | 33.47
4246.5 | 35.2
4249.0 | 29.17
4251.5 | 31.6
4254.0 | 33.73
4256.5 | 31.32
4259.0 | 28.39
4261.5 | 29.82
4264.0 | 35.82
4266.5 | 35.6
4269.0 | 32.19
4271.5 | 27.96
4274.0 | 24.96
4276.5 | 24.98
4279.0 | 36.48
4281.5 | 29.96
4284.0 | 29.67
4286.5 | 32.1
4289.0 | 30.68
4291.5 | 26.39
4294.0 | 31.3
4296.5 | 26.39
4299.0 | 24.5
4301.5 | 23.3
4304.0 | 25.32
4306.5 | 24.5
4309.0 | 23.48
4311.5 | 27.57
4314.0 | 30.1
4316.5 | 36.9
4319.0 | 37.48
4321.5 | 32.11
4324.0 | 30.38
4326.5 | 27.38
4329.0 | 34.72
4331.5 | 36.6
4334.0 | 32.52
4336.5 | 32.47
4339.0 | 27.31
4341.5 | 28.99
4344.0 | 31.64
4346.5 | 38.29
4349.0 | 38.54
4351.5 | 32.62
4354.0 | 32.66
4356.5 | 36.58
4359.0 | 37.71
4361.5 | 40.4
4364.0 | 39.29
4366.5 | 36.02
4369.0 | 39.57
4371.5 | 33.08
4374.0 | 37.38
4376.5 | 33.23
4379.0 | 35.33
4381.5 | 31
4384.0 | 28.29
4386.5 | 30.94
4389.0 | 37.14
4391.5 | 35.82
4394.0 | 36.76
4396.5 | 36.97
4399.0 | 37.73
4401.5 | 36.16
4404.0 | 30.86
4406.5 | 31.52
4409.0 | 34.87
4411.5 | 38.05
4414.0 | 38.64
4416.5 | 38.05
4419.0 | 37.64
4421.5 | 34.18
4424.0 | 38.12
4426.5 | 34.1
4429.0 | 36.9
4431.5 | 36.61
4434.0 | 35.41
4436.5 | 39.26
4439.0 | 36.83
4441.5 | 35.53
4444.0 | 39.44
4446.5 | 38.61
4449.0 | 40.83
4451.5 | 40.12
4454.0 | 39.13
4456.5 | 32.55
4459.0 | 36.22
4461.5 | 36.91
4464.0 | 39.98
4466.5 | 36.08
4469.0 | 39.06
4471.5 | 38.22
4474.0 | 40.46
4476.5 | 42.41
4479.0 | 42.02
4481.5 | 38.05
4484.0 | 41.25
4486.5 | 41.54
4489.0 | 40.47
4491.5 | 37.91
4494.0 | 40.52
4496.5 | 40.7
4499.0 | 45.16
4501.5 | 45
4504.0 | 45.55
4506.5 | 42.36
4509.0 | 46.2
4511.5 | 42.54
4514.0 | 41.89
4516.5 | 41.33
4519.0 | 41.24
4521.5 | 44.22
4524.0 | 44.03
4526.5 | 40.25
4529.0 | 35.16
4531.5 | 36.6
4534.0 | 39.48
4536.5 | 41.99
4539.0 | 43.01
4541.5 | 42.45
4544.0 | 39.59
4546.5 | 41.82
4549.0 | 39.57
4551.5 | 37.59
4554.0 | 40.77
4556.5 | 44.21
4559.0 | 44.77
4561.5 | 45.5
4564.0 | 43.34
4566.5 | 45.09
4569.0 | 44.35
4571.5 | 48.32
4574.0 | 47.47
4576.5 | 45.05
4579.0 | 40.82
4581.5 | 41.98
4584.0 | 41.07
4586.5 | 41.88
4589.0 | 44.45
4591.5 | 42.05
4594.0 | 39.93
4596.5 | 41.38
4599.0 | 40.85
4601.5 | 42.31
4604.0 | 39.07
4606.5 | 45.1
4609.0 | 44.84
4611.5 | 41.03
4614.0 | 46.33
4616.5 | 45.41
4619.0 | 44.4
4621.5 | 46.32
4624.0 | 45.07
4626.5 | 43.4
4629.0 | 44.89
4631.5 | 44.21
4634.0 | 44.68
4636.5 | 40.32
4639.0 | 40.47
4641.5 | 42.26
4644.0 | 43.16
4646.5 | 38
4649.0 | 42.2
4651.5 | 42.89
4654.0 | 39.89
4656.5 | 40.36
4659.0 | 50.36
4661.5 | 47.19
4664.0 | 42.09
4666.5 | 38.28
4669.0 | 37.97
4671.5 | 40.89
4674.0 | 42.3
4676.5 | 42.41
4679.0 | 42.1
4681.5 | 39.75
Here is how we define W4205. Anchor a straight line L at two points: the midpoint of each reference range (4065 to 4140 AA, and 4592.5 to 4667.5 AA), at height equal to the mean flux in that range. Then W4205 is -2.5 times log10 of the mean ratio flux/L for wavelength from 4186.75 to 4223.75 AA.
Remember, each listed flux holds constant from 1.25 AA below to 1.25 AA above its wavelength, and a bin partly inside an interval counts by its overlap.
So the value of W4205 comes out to 0.06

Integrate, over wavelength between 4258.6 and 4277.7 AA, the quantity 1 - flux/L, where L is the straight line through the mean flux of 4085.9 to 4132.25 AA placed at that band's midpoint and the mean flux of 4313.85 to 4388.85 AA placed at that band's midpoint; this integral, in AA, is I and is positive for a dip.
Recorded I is 1.6 AA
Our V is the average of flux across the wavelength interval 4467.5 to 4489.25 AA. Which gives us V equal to 40.3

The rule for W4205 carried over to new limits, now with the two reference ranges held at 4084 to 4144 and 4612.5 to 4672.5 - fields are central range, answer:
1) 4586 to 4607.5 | 0.00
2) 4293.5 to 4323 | 0.22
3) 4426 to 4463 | 0.03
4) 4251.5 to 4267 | 0.05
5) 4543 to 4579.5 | -0.06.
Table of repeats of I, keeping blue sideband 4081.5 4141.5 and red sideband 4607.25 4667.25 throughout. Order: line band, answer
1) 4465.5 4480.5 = -0.2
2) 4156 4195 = 0.2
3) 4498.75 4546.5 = -1.7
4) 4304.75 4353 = 5.4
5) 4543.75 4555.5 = 0.3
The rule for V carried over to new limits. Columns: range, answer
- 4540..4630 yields 43.1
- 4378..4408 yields 34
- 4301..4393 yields 33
